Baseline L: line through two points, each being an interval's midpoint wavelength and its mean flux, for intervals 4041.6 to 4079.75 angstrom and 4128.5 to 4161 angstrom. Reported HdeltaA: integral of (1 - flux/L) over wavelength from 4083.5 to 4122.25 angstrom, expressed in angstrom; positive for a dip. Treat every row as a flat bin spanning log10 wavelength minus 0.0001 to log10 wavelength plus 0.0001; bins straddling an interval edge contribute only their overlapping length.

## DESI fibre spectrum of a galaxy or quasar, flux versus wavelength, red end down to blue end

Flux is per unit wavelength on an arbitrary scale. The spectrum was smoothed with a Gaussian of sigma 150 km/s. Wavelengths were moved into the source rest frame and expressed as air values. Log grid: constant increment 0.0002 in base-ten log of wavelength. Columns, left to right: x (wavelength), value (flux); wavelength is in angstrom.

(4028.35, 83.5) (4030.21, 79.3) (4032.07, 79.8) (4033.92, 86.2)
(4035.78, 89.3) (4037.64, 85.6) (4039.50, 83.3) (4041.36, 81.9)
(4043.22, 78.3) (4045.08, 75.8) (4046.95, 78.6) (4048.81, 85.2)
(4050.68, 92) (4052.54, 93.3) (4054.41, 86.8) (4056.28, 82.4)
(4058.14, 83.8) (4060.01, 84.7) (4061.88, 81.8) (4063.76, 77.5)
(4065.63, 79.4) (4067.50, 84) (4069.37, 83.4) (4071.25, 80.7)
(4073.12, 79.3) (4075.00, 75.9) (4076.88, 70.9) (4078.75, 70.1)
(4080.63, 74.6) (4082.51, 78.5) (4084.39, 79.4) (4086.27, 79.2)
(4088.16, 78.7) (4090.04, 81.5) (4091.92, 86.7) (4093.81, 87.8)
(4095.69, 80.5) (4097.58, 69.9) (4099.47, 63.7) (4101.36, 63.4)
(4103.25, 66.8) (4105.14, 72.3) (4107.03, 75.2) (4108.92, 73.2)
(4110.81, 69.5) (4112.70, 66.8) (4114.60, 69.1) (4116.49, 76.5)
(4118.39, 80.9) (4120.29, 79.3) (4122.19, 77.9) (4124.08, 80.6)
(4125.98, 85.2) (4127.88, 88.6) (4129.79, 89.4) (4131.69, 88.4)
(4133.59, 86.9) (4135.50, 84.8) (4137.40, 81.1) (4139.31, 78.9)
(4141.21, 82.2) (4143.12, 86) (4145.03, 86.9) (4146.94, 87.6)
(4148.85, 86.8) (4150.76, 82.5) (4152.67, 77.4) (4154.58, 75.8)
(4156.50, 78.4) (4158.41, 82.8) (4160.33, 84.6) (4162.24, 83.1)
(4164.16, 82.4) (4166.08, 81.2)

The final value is 3.4 angstrom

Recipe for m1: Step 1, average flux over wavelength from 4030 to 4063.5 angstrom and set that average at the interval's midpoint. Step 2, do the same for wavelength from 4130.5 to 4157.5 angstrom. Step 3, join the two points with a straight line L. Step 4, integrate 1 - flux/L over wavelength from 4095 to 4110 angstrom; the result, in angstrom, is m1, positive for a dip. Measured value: 2.3 angstrom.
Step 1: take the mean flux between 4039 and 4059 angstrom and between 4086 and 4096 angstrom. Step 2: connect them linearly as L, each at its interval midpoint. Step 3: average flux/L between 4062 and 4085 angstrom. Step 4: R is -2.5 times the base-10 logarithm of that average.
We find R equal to 0.07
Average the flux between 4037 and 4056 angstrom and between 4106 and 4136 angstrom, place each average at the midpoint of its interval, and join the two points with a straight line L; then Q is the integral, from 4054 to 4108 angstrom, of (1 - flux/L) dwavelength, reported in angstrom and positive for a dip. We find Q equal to 2.72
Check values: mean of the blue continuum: 84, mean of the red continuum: 79.4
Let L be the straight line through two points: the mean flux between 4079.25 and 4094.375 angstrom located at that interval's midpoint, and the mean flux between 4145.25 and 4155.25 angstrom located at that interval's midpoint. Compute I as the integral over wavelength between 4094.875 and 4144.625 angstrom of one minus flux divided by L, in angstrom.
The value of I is 2.3 angstrom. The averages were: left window 80.3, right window 82.6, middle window 77.7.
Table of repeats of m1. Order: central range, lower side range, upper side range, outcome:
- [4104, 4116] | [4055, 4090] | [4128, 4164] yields 1.5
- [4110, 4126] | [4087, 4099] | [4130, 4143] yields 1.3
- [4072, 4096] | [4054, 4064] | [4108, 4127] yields 0.4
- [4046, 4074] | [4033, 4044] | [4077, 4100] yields -0.8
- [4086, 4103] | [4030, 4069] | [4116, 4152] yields 1.5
